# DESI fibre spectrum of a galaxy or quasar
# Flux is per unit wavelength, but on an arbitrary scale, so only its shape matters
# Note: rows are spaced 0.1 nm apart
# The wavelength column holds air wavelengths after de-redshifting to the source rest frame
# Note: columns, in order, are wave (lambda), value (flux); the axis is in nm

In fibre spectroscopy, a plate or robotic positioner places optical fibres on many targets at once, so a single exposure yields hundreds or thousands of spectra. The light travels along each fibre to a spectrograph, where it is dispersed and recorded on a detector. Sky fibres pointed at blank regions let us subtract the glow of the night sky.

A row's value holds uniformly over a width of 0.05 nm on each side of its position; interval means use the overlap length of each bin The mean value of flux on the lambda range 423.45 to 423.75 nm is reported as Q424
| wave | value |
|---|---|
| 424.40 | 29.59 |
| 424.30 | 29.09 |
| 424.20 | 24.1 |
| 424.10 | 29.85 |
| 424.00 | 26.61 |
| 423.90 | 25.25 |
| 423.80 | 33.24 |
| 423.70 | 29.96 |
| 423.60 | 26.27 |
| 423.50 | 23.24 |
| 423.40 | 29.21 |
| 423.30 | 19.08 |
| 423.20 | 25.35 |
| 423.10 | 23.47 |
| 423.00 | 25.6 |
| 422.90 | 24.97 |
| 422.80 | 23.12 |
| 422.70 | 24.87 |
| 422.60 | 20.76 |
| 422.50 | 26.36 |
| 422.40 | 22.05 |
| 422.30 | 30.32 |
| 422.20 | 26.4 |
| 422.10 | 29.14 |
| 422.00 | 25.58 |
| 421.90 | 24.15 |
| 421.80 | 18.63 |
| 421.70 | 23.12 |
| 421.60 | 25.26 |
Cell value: 26.5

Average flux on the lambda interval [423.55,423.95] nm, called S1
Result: 28.7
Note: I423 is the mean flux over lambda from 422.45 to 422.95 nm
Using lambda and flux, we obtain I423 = 24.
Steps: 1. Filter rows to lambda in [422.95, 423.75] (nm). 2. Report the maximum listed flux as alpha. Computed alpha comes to 29.96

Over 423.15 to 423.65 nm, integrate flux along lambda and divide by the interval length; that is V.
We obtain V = 24.6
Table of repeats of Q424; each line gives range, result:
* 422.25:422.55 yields 26.2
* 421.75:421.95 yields 21.4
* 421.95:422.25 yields 27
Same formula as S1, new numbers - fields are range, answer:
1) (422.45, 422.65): 23.6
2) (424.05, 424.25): 27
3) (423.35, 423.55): 26.2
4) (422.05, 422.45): 27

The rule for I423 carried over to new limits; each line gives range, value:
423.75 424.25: 27.8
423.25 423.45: 24.1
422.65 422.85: 24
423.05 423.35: 22.6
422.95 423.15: 24.5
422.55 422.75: 22.8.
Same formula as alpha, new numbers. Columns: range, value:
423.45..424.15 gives 33.24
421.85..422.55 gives 30.32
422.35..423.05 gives 26.36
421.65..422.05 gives 25.58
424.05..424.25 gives 29.85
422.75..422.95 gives 24.97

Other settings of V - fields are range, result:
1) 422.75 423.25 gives 24.5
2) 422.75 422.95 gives 24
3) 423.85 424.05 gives 25.9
